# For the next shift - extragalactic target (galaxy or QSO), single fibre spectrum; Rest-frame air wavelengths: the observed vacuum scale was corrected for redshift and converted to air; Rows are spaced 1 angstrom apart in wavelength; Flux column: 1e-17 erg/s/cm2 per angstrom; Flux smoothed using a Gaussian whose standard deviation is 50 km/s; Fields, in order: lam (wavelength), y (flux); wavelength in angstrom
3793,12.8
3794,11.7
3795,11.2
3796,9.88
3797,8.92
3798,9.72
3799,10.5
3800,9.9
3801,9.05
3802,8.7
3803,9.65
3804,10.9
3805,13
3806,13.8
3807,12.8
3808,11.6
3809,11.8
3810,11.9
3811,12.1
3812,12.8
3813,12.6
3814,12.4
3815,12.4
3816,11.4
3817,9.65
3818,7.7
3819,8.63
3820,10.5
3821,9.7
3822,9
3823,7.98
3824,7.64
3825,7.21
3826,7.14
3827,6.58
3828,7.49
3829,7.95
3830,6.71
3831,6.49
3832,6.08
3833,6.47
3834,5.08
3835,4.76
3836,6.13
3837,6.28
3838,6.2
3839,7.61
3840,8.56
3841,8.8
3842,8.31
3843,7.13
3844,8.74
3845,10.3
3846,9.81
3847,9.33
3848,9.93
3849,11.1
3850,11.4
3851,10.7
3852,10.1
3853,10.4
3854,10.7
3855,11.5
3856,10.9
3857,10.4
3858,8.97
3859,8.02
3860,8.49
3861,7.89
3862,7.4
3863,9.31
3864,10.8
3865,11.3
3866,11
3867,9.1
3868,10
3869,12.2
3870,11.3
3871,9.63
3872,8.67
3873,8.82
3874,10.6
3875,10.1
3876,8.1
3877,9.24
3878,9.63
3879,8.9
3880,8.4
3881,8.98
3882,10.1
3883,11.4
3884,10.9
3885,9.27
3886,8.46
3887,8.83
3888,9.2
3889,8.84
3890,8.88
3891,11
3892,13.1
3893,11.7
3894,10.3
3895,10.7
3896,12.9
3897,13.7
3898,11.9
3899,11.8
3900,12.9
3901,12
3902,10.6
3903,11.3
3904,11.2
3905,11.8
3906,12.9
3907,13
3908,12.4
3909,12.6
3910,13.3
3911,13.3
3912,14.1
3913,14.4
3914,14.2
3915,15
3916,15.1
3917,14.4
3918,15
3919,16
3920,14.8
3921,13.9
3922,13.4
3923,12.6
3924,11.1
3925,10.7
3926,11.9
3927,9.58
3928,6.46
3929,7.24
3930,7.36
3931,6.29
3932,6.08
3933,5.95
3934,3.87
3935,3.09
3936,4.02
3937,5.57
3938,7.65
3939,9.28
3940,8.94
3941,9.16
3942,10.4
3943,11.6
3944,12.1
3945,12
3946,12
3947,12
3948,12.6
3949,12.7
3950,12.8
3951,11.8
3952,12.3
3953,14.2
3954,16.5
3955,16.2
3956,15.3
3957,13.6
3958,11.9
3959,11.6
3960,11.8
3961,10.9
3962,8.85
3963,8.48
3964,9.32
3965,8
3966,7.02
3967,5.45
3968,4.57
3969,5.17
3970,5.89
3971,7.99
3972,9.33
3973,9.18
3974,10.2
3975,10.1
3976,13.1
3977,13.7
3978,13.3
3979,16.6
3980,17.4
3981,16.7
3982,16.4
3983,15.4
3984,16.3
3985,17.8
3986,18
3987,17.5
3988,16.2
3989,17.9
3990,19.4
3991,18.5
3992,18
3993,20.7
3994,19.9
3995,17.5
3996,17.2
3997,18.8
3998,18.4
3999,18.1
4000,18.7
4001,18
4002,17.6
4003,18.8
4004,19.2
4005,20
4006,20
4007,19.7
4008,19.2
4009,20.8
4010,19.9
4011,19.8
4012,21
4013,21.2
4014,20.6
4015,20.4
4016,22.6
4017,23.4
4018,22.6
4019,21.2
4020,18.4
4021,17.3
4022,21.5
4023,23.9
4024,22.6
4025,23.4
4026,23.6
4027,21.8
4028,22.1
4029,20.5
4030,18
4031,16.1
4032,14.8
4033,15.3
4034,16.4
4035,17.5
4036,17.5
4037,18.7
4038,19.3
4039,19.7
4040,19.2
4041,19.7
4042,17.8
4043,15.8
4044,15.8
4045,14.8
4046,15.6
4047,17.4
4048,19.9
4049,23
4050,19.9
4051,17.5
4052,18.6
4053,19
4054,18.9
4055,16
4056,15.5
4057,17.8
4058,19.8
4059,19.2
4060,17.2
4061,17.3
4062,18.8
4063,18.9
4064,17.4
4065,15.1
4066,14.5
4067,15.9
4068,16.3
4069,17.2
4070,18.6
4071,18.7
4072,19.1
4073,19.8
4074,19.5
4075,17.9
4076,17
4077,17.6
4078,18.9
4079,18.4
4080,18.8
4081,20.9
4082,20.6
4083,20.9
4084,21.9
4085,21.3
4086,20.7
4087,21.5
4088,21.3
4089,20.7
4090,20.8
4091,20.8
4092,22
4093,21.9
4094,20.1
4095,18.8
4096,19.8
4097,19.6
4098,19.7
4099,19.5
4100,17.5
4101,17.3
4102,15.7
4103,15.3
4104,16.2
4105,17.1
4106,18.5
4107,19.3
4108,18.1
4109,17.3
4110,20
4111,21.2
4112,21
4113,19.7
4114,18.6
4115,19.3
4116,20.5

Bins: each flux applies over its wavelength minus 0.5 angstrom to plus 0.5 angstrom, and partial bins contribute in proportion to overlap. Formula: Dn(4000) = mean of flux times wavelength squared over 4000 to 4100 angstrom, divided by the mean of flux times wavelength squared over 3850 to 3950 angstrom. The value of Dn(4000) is 1.96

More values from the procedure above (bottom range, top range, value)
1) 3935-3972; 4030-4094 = 1.92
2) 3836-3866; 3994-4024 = 2.32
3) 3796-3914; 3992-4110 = 2.09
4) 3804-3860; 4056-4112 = 2.29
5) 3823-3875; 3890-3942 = 1.29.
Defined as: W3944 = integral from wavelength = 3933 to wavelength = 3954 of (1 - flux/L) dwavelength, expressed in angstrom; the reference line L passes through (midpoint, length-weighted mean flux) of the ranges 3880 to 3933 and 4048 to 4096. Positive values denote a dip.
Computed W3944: 5.2 angstrom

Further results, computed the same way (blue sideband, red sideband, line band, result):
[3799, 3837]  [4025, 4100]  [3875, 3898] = 3.5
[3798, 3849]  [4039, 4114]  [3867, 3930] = 3.6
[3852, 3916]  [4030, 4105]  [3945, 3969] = 4.5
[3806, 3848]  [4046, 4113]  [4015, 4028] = -4.1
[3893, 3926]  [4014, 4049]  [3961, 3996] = 7.2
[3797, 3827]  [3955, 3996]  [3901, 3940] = 4.4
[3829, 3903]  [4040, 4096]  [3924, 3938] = 6.2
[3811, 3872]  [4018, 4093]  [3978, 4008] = -3.7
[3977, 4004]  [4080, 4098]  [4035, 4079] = 3.9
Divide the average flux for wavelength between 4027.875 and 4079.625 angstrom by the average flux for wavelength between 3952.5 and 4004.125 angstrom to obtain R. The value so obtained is 1.27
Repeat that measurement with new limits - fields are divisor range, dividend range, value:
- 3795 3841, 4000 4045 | 2.12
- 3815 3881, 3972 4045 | 2.06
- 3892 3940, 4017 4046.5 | 1.73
